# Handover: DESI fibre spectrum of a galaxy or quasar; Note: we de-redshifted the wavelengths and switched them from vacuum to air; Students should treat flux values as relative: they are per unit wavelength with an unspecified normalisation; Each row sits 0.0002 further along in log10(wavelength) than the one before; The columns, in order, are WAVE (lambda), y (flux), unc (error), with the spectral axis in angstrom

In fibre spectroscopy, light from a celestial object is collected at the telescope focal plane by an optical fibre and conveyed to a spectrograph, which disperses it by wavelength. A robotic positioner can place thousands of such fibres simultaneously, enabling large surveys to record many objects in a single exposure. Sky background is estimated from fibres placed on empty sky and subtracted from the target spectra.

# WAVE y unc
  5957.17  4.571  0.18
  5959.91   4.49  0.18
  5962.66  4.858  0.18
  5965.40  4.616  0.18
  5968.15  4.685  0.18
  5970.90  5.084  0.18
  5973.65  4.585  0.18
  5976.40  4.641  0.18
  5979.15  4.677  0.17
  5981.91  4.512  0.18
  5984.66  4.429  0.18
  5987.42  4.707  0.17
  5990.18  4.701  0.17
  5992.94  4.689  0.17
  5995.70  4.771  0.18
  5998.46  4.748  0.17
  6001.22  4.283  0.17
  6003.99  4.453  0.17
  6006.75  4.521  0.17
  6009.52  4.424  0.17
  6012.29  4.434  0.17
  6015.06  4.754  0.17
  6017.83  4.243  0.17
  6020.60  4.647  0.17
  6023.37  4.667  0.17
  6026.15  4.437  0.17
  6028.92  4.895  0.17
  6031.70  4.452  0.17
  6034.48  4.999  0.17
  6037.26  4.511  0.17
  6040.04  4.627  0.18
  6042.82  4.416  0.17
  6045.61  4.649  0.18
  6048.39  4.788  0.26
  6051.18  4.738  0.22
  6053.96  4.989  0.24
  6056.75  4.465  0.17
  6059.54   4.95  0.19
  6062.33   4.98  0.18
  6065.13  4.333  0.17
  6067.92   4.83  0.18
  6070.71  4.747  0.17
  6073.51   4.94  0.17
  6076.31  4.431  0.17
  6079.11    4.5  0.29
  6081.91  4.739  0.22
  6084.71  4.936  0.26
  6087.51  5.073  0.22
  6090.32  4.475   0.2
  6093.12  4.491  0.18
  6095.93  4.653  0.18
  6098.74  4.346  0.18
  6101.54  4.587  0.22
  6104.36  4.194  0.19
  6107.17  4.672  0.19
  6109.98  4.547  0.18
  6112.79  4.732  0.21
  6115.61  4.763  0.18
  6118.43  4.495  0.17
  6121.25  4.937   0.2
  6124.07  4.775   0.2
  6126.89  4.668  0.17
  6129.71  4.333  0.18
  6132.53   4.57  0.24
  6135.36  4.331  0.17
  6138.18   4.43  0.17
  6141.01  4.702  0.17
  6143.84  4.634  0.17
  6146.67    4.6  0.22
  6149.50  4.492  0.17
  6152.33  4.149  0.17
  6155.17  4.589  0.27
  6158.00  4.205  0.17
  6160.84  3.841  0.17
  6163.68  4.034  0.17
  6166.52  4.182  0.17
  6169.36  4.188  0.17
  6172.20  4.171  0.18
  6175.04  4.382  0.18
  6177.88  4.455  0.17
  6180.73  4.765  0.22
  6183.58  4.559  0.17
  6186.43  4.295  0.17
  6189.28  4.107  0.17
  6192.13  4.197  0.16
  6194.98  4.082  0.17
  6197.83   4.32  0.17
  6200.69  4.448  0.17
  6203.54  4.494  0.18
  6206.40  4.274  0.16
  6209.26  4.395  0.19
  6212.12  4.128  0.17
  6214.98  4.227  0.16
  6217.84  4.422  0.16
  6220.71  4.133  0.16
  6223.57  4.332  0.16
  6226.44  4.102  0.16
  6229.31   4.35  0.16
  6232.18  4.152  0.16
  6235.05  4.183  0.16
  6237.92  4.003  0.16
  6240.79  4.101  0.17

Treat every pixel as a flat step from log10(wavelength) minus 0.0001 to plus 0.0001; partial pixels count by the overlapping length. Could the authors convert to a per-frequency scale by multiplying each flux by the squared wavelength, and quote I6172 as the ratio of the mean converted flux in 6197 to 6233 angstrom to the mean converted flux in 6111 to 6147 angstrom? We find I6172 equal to 0.96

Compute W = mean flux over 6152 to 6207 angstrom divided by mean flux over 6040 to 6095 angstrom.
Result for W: 0.91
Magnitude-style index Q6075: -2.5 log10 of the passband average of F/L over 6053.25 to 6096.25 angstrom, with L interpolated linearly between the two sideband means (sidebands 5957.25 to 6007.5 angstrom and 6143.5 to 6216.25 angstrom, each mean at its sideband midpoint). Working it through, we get -0.06 mag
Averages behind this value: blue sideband 4.64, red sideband 4.31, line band 4.72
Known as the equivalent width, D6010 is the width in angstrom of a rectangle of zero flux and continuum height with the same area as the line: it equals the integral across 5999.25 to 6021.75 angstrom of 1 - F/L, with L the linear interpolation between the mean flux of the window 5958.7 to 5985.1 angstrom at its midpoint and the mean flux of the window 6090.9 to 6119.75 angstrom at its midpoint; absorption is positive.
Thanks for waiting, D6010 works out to 0.8 angstrom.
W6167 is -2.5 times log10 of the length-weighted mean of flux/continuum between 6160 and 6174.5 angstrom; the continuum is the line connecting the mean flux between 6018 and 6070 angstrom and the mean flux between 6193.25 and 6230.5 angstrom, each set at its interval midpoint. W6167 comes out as 0.07 mag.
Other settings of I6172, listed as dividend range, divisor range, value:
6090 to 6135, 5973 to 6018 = 1.04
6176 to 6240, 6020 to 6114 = 0.96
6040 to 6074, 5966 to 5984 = 1.04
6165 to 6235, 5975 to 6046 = 1.00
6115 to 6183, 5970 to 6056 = 1.00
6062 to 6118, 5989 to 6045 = 1.04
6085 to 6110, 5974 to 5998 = 1.02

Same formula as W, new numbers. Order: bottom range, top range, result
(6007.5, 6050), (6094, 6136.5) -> 1.00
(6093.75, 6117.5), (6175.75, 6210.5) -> 0.96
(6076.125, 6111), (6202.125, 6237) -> 0.93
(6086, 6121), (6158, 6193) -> 0.93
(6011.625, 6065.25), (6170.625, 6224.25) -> 0.93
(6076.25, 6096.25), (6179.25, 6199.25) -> 0.93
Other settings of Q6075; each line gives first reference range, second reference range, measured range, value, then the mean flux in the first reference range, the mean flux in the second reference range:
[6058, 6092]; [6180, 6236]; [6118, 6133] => -0.02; 4.74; 4.29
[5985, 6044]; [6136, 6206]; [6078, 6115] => -0.04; 4.59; 4.35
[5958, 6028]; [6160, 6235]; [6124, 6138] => -0.03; 4.6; 4.27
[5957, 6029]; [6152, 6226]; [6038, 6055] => -0.04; 4.61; 4.28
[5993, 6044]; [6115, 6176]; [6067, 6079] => -0.05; 4.58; 4.43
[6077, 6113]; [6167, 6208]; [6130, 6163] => 0.01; 4.6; 4.34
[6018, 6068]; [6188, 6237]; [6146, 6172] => 0.04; 4.67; 4.25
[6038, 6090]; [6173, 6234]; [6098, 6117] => 0.01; 4.72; 4.31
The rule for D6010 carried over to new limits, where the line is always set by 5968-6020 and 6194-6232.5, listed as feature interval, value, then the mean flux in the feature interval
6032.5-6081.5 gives -2.1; 4.7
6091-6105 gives -0.1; 4.47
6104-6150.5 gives -2.0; 4.59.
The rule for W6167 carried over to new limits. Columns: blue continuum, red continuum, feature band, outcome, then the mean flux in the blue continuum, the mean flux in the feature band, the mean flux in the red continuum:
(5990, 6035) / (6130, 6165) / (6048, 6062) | -0.066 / 4.58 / 4.8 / 4.38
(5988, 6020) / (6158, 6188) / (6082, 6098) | -0.070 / 4.55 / 4.71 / 4.28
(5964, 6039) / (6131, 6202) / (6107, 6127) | -0.065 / 4.61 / 4.7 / 4.35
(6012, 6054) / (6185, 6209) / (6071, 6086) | -0.040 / 4.64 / 4.71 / 4.28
